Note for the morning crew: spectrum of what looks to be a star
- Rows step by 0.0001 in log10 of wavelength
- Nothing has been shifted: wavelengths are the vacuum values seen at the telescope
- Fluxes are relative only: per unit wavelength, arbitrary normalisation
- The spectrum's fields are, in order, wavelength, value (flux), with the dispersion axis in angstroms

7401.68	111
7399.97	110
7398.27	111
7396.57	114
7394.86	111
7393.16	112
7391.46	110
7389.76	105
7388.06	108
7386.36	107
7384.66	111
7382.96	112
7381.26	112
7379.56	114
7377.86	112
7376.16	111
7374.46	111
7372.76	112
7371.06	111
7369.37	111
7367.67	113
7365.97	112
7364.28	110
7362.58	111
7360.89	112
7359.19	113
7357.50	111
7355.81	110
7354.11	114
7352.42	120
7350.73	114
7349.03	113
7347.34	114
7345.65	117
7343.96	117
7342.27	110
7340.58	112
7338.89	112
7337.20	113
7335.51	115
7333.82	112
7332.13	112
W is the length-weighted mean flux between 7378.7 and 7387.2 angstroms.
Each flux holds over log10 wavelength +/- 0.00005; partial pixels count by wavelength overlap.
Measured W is 111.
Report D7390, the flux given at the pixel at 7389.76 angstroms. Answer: 105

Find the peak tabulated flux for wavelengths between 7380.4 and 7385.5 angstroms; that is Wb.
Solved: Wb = 112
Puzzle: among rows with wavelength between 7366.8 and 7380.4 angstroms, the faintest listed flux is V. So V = 111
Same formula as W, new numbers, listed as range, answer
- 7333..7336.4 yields 113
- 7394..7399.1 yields 112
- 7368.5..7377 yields 111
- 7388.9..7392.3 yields 108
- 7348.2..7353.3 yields 116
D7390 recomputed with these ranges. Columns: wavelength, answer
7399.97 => 110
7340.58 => 112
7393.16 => 112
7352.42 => 120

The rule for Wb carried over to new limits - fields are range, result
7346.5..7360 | 120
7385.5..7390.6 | 108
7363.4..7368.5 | 113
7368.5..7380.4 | 114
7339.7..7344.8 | 117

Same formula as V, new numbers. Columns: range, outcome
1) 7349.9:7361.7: 110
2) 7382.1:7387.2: 107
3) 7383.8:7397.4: 105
